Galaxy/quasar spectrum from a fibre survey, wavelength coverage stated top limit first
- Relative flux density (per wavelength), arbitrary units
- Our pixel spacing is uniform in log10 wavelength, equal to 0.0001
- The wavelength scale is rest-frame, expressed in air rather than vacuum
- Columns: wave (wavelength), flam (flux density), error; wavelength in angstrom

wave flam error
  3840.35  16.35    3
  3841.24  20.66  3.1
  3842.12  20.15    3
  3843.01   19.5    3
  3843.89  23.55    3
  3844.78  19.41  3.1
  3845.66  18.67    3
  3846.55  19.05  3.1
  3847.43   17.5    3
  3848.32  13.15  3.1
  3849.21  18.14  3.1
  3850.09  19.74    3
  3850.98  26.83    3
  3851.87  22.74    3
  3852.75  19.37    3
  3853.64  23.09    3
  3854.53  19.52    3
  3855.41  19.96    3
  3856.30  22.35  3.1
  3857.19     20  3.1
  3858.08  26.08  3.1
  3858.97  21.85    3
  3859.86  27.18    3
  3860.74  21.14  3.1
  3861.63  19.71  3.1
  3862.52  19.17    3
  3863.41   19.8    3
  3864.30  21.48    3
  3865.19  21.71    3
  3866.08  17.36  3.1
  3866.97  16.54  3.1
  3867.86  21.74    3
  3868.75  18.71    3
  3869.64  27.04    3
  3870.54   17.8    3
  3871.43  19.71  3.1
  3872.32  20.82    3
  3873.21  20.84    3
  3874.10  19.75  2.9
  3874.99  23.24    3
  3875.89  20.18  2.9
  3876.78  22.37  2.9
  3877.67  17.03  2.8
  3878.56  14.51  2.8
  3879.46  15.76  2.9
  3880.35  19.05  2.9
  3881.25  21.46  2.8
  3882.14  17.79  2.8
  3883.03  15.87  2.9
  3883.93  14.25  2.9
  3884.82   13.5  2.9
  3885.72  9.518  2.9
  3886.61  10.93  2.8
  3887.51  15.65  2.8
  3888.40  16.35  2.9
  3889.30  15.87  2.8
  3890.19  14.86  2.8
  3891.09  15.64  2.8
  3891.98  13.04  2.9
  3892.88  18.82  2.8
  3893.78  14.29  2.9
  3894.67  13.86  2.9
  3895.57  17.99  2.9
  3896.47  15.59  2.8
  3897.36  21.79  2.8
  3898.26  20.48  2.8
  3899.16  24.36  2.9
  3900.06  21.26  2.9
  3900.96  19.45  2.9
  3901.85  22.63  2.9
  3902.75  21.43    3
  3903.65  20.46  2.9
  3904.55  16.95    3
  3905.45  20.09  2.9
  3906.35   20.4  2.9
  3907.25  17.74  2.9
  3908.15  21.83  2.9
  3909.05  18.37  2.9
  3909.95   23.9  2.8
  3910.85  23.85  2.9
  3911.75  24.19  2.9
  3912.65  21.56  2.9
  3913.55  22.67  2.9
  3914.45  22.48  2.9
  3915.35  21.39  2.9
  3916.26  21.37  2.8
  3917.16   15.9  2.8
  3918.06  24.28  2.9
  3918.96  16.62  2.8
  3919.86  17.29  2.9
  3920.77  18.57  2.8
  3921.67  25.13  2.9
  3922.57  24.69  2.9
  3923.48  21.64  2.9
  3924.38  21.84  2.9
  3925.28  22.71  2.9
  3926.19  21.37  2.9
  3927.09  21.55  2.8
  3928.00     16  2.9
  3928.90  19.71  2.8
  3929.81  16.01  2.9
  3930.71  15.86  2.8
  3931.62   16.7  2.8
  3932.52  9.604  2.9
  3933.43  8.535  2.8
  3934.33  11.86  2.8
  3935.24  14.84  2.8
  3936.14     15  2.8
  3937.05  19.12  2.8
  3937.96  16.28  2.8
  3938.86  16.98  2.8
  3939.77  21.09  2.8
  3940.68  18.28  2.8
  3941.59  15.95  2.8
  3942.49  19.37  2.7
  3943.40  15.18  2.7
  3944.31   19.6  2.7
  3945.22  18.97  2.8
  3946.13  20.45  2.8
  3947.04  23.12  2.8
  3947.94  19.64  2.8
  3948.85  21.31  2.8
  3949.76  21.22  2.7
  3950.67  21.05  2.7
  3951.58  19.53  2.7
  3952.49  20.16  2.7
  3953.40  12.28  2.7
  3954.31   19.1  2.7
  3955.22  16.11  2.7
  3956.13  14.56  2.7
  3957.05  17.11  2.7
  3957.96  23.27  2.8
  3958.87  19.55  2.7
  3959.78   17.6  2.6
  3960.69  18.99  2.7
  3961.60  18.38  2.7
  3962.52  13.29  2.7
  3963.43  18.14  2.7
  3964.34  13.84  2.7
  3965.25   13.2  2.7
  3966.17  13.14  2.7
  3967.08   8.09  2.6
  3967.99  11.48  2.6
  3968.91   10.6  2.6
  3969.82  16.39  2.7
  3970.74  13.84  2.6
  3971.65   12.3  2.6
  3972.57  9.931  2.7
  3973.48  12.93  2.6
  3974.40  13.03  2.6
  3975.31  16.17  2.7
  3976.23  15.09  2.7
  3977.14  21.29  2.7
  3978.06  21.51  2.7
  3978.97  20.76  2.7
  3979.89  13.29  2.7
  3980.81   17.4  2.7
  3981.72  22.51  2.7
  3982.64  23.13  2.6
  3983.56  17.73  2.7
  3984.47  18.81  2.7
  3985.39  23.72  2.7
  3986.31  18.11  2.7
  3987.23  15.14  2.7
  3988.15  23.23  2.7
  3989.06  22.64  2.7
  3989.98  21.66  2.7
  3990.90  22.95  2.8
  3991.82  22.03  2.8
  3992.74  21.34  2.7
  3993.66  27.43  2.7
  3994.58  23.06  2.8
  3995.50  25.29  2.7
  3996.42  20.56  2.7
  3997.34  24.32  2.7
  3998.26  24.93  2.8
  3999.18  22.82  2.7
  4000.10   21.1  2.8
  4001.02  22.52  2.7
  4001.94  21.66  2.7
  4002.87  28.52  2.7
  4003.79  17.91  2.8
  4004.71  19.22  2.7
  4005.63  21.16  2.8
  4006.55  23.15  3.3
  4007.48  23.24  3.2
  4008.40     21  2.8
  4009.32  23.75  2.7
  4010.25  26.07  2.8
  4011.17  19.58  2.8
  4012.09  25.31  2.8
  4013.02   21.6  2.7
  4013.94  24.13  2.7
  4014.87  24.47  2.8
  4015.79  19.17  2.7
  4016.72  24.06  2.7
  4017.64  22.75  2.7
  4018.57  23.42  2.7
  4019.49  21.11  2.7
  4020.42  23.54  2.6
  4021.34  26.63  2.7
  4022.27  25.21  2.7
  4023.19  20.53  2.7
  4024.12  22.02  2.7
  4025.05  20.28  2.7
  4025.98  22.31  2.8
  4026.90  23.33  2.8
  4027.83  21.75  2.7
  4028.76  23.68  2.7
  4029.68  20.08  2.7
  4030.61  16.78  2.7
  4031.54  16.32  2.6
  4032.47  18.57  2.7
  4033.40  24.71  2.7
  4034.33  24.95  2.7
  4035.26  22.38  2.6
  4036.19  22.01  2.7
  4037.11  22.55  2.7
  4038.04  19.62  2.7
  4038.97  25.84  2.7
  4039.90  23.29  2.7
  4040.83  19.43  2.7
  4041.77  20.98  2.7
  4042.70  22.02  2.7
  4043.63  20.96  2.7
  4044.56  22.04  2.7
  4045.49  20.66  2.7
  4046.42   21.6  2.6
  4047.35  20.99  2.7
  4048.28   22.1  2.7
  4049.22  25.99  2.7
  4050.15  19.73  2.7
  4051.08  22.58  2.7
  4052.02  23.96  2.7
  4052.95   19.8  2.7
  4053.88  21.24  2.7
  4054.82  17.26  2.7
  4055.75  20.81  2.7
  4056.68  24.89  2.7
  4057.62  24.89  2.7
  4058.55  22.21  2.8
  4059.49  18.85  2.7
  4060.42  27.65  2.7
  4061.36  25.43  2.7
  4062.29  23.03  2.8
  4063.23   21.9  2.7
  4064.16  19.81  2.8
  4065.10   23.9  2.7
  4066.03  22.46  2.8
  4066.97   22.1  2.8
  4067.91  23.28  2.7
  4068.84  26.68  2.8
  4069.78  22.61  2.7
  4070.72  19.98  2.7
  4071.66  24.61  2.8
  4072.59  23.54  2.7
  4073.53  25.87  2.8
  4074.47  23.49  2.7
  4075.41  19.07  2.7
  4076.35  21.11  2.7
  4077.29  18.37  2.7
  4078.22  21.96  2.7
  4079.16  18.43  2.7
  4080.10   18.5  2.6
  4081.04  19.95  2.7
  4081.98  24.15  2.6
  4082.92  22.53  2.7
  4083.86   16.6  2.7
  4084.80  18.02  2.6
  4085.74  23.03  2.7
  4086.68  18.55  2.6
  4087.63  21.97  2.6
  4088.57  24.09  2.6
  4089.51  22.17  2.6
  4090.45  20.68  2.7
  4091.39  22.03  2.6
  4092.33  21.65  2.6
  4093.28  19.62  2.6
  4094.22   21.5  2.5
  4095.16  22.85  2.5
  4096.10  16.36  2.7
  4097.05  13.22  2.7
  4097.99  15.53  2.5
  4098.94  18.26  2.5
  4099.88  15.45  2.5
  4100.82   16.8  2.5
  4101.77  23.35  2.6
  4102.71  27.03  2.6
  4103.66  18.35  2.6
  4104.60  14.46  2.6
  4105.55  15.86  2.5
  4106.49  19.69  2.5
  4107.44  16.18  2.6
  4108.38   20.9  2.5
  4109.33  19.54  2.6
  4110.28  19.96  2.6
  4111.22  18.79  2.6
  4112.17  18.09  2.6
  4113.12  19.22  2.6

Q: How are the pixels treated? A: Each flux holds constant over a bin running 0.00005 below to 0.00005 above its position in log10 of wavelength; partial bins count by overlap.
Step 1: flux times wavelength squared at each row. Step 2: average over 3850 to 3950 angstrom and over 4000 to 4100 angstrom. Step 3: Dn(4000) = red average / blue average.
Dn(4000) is 1.22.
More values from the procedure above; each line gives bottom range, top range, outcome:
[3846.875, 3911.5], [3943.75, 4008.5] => 1.04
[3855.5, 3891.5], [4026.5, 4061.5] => 1.26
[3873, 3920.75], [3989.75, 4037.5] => 1.28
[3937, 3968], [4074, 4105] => 1.21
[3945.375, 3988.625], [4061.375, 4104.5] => 1.29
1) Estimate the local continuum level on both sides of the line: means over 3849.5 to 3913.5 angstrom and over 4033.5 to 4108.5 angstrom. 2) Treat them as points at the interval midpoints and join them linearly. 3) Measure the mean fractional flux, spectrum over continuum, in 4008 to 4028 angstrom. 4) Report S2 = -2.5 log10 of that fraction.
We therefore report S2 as -0.10 mag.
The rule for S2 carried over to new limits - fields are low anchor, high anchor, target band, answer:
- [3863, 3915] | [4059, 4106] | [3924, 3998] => 0.10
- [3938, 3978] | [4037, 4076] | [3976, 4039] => -0.12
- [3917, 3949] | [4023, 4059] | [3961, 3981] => 0.31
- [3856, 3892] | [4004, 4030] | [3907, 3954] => 0.06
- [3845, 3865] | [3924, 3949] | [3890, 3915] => -0.04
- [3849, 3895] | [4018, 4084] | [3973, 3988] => 0.14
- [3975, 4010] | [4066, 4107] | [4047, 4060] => -0.05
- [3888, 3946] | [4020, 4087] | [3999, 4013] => -0.08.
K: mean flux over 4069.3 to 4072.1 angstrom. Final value 22.3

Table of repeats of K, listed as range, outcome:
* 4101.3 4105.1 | 20.8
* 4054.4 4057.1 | 21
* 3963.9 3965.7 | 13.5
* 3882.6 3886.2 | 13.2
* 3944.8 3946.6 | 19.7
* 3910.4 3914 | 23.1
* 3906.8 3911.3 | 21.1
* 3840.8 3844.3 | 21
